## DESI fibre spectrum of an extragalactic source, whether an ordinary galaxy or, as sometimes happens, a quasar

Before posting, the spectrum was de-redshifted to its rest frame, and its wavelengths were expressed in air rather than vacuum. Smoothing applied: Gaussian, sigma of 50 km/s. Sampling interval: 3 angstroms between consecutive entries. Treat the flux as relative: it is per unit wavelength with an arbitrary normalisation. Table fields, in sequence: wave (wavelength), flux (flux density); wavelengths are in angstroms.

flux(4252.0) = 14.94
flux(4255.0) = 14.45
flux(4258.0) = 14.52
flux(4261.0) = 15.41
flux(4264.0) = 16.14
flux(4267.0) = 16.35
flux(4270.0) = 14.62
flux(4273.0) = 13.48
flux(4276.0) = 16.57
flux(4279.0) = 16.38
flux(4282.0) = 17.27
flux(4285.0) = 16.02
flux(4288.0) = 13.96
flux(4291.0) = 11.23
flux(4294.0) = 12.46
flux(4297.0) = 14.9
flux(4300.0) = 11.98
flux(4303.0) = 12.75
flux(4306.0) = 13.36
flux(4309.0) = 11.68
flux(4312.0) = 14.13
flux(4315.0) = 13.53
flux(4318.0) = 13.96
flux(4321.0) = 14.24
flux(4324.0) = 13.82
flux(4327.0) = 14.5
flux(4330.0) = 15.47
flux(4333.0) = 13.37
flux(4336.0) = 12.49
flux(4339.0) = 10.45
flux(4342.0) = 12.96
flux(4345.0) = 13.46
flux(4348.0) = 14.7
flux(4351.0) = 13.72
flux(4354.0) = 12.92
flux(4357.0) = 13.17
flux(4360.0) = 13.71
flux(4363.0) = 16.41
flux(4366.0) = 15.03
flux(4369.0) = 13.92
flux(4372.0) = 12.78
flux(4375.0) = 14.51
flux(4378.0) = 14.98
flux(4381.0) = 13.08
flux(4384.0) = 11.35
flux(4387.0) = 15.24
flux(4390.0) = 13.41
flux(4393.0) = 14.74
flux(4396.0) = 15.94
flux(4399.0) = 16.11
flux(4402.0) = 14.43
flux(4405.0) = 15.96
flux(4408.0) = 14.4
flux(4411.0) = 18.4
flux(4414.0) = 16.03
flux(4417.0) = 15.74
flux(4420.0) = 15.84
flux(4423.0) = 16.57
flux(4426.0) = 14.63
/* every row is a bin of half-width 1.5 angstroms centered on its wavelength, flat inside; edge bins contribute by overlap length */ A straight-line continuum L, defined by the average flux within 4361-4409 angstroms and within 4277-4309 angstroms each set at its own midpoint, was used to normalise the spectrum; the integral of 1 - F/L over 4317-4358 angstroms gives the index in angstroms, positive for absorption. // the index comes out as 2.04 angstroms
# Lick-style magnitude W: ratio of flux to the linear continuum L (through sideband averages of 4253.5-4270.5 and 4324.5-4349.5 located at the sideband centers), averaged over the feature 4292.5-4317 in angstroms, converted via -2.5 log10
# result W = 0.09 mag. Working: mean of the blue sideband 15.3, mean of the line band 13.1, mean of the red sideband 13.4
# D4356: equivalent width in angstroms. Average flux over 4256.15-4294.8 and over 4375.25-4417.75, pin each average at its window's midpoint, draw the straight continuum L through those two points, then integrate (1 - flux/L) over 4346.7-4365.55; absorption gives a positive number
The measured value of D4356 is 1.03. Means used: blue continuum 15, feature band 14.2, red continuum 15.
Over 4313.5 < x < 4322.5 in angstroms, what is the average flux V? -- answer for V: 13.9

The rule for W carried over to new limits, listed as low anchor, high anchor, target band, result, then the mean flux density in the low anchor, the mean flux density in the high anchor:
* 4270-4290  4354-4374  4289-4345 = 0.13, 15.4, 14.1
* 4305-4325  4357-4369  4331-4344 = 0.13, 13.5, 14.7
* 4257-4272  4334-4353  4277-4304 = 0.03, 15.4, 13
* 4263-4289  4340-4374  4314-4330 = 0.04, 15.7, 13.8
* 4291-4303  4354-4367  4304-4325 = -0.02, 12.8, 14.4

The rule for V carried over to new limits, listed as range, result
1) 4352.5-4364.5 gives 14.1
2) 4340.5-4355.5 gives 13.6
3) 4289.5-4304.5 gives 12.7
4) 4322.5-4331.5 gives 14.6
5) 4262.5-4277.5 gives 15.4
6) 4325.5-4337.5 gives 14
